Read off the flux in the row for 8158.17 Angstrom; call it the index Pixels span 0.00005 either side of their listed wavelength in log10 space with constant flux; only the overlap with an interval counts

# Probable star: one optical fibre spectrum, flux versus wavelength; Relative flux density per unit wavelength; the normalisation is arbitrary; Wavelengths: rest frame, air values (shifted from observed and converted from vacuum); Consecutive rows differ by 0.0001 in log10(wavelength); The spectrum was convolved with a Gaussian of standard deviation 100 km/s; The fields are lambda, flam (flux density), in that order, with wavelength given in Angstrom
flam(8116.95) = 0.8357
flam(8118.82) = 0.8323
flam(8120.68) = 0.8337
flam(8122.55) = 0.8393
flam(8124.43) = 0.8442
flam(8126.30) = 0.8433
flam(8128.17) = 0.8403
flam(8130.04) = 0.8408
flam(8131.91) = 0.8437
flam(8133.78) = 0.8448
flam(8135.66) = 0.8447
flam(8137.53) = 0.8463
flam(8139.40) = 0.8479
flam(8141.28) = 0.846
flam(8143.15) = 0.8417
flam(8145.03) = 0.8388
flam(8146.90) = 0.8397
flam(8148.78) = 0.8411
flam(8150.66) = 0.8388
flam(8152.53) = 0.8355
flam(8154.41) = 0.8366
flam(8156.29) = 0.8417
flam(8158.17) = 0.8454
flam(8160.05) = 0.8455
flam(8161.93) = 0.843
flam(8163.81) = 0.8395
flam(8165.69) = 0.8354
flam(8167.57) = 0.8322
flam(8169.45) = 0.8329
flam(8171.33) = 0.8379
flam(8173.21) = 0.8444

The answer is 0.8454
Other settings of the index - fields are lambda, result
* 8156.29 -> 0.8417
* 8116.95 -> 0.8357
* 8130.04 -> 0.8408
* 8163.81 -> 0.8395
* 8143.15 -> 0.8417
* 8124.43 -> 0.8442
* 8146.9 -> 0.8397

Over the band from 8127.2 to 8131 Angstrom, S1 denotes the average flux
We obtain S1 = 0.842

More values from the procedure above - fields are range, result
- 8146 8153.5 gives 0.838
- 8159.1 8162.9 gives 0.844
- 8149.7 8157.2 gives 0.838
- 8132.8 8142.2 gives 0.846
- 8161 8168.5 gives 0.838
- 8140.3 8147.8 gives 0.842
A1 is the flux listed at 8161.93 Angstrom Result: 0.843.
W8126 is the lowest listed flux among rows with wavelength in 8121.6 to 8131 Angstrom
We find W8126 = 0.8393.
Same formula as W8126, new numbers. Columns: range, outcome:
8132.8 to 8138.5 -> 0.8447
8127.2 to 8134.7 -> 0.8403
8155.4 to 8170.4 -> 0.8322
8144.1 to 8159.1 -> 0.8355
